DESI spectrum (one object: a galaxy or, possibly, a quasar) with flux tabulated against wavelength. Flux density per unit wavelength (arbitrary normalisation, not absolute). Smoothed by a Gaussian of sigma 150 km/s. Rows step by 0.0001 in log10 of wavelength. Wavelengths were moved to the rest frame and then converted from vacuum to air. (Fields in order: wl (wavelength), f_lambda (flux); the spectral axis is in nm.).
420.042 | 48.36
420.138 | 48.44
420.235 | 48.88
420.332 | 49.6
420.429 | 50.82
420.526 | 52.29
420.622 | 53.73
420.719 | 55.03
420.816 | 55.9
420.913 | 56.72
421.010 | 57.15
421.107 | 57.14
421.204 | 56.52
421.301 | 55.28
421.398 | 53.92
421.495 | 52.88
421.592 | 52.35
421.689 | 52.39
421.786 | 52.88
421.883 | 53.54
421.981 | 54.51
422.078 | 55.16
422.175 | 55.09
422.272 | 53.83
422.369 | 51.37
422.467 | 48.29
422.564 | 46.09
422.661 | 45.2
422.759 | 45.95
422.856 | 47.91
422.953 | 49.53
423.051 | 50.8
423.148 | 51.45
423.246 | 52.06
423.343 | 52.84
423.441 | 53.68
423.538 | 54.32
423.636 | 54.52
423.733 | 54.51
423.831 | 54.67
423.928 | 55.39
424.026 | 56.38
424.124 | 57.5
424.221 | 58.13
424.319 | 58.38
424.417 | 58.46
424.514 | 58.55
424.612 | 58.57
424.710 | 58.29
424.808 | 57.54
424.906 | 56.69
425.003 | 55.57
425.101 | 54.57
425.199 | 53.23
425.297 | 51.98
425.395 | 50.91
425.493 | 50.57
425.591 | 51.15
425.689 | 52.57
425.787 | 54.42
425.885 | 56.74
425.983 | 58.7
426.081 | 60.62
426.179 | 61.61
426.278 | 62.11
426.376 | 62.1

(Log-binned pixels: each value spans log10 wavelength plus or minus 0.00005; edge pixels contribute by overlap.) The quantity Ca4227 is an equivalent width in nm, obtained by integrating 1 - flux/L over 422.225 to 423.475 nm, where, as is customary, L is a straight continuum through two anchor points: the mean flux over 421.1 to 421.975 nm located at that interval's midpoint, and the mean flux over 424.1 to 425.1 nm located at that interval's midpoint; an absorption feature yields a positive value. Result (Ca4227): 0.13 nm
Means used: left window 53.9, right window 57.7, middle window 49.9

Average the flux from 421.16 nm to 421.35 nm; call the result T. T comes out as 55.9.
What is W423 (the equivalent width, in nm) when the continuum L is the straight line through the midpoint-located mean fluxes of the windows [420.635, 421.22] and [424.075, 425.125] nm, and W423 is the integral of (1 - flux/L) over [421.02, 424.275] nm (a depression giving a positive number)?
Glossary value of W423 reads 0.222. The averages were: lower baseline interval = 56.2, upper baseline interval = 57.6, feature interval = 53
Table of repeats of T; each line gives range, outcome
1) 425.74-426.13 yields 57.7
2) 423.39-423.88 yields 54.4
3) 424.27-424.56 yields 58.5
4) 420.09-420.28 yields 48.7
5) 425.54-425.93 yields 53.7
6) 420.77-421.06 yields 56.6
